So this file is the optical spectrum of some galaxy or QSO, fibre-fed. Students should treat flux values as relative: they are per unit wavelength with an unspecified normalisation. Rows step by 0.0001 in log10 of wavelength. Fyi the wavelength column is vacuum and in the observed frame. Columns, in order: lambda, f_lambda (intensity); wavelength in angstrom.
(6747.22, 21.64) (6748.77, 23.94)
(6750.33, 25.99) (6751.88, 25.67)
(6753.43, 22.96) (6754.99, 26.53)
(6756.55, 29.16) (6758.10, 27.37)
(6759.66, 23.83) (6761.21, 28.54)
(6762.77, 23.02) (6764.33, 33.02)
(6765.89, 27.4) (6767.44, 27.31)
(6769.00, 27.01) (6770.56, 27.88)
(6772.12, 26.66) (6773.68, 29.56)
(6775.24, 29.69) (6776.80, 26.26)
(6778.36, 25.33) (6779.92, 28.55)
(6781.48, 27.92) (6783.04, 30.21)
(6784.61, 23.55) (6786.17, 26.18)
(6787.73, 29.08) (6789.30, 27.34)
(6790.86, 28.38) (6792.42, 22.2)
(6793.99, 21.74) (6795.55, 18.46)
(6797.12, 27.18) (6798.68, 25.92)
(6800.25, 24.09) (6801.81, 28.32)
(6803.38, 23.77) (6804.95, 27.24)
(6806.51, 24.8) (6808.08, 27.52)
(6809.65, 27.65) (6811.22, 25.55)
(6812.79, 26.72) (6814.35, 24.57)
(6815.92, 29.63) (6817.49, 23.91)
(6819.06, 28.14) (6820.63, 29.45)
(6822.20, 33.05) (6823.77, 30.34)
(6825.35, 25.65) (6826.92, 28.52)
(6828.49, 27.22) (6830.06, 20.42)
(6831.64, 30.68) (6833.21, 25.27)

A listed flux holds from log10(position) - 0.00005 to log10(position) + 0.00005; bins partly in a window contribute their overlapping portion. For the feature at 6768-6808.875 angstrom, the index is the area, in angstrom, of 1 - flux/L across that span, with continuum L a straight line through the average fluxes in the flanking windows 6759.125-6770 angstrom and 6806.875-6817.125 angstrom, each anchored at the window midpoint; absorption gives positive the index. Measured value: 0.99 angstrom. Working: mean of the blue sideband 27.3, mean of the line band 26.3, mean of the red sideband 26.7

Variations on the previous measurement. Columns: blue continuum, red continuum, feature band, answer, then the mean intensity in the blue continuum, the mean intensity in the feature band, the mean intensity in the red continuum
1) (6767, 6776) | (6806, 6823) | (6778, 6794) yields 0.7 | 28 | 26.7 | 27.4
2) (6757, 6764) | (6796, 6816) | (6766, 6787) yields -0.9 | 26.3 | 27.4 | 26.1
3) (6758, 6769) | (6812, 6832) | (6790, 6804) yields 1.5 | 27.2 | 24.5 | 27.5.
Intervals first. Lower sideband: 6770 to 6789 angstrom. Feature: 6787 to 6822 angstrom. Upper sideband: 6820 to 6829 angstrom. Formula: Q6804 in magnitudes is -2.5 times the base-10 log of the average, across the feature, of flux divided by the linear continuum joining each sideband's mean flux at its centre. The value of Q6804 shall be 0.09 mag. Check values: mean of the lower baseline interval 27.6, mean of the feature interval 26.1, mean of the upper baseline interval 29.1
